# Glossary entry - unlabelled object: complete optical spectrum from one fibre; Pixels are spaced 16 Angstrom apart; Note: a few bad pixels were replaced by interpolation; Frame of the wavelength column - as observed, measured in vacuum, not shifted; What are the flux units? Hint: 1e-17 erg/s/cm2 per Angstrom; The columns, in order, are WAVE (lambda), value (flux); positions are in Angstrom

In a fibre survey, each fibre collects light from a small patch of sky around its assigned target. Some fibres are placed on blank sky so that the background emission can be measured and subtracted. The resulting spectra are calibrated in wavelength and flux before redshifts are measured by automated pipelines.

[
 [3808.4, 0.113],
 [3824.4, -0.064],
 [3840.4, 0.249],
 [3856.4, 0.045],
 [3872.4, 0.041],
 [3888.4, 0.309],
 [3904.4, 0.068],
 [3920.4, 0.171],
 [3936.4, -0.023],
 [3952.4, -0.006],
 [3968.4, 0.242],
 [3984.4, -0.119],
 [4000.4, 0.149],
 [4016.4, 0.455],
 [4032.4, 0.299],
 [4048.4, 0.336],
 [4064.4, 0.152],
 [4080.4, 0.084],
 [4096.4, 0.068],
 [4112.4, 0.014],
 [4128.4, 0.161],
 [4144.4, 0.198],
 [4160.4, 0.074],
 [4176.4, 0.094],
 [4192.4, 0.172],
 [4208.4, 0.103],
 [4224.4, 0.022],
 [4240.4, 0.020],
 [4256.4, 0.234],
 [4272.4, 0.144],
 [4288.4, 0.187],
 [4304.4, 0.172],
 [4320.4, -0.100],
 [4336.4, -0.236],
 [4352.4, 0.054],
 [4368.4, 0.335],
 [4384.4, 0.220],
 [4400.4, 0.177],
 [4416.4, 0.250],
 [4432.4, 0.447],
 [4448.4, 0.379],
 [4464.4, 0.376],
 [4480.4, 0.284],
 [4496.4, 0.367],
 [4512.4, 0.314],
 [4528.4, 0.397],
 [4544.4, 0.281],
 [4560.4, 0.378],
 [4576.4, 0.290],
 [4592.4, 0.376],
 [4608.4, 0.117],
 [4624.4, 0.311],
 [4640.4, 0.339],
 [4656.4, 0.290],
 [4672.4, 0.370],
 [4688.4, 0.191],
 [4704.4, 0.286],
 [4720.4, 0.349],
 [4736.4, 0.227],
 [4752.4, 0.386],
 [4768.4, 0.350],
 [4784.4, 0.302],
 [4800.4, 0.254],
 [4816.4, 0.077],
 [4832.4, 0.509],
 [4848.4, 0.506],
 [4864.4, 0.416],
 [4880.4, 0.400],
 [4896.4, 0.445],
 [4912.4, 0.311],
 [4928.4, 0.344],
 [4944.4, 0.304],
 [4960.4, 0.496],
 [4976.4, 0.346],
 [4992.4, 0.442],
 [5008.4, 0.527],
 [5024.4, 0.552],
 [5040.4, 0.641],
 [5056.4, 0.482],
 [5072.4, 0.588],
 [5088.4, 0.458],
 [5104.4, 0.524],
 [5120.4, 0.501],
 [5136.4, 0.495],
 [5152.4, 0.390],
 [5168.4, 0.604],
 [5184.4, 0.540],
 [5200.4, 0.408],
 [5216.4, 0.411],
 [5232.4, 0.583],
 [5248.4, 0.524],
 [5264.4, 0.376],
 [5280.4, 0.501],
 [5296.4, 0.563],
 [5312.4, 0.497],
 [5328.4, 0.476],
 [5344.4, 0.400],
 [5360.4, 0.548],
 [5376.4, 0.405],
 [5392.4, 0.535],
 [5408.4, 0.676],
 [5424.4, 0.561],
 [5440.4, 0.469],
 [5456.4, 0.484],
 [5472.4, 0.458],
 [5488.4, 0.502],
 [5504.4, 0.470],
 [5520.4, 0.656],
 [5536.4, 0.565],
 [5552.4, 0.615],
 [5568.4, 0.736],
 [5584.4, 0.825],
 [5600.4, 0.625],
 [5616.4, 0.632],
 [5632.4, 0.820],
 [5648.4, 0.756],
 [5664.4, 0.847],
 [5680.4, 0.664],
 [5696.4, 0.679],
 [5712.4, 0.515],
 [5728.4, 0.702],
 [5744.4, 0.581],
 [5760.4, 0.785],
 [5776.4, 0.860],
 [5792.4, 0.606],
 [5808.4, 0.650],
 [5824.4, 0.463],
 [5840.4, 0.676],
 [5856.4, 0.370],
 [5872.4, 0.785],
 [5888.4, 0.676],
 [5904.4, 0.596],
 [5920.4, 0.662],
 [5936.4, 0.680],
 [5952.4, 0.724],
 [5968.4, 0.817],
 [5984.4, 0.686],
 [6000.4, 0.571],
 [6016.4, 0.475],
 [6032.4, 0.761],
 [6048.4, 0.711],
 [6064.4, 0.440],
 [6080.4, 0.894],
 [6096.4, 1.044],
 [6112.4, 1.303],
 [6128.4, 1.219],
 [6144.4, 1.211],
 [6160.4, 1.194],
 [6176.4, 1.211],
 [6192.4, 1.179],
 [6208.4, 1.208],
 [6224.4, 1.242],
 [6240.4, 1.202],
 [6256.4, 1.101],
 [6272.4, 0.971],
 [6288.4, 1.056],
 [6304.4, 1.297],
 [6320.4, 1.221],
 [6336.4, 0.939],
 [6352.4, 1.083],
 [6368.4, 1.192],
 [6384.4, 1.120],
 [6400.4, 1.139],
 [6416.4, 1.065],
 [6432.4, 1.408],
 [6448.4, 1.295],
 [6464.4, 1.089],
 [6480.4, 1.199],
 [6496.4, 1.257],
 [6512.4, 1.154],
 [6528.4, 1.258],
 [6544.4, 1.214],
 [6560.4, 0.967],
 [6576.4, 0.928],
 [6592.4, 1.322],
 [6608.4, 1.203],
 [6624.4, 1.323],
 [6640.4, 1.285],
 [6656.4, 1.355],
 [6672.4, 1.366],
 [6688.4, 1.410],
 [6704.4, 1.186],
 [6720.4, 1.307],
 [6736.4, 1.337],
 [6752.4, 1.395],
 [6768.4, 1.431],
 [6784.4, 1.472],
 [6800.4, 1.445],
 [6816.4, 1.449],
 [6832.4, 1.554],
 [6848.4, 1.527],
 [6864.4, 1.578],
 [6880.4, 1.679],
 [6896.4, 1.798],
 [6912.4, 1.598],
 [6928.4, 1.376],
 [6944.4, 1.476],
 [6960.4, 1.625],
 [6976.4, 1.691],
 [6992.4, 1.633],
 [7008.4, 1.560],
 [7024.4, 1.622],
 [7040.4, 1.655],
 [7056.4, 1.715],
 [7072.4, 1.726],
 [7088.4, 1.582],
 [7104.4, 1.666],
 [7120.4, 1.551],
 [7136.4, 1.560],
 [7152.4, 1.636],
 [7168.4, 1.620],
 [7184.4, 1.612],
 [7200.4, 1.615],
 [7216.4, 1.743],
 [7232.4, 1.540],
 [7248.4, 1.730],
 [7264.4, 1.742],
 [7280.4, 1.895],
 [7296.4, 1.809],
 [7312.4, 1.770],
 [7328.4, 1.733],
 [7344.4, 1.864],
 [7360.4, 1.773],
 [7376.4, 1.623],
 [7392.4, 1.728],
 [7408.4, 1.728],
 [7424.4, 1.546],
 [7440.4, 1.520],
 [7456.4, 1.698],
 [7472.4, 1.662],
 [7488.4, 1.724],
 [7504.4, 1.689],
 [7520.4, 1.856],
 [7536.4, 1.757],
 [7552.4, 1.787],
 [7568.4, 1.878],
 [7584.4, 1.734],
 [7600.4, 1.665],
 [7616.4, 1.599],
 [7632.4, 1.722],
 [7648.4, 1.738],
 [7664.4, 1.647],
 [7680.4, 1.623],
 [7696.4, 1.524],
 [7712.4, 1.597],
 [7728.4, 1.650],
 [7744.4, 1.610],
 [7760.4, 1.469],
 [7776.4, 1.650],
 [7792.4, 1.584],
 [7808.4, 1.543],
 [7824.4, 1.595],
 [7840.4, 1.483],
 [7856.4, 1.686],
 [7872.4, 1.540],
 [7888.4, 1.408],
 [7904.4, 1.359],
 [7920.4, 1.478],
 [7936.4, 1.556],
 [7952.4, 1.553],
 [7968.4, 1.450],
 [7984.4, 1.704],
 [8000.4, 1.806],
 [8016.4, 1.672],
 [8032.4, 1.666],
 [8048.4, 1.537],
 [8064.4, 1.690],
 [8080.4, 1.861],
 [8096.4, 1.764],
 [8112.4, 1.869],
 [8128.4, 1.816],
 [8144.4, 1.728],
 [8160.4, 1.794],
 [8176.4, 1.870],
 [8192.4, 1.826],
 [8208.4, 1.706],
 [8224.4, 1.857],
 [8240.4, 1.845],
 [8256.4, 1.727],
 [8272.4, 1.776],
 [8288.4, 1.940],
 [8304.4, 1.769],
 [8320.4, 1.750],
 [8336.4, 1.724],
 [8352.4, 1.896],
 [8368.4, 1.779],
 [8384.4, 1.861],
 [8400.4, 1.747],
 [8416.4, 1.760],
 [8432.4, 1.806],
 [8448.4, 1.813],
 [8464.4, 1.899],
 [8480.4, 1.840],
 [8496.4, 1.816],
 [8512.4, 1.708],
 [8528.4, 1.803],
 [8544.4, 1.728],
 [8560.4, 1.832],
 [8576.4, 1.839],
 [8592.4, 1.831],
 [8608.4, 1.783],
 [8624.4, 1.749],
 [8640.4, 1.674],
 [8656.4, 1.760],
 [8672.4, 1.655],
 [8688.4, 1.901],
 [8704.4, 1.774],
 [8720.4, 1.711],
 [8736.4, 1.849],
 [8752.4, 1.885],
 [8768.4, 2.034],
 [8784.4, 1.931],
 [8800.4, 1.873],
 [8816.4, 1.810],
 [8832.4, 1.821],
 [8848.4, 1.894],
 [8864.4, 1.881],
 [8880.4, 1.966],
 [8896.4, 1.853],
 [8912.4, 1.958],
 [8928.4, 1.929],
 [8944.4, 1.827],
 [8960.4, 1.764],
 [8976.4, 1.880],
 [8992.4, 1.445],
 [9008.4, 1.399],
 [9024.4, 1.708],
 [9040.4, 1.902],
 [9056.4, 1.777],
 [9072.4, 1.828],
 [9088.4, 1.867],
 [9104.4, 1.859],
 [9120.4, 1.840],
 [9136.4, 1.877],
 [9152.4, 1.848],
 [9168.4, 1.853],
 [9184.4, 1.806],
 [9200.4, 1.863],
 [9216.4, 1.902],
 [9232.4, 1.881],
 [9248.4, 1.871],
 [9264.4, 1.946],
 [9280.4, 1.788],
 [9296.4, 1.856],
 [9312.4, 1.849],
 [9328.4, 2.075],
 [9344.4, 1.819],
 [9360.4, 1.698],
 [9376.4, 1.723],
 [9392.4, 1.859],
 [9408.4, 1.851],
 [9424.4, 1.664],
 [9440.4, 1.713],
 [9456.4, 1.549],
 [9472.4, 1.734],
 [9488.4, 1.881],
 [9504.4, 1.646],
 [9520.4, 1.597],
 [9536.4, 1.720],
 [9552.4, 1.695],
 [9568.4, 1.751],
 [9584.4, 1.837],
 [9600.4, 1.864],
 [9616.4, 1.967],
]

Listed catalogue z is 0.527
